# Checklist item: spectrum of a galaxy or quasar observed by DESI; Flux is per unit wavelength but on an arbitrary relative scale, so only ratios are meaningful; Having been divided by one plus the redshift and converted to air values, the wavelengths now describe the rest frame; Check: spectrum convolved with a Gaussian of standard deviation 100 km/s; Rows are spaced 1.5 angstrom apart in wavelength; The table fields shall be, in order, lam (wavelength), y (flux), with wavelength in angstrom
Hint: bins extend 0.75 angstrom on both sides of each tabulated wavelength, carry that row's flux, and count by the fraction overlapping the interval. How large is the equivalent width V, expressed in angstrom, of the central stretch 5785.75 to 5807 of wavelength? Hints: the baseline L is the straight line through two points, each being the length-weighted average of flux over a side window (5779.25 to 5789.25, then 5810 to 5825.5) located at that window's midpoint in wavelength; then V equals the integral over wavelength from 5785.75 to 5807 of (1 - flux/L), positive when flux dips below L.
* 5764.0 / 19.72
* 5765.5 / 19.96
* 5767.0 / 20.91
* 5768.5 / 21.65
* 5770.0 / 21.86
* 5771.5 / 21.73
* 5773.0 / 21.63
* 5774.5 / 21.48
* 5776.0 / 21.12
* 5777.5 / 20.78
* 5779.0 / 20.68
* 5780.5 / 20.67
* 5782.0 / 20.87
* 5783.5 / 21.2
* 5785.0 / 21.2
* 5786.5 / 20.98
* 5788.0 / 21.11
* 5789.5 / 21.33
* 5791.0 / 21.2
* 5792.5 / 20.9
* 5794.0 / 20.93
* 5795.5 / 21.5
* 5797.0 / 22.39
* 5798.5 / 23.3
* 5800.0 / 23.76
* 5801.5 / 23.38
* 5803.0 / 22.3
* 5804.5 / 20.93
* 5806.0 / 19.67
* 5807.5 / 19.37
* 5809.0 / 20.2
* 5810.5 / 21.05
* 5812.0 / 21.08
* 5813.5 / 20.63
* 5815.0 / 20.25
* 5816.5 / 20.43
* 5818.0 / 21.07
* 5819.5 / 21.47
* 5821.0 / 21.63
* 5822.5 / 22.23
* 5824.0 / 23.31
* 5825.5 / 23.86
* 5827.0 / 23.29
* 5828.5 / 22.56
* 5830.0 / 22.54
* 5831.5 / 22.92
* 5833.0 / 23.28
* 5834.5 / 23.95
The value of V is -0.5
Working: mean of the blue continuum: 21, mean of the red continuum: 21.4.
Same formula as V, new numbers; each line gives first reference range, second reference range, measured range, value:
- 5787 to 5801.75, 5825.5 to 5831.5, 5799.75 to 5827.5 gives 1.2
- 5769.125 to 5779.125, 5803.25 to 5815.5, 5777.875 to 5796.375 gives 0.0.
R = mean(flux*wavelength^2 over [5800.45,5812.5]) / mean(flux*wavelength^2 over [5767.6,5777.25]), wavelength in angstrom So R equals 1.0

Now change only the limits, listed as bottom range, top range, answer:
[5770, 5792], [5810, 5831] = 1.05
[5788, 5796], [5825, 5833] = 1.10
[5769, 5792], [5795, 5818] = 1.02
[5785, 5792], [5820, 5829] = 1.09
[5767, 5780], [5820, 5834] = 1.09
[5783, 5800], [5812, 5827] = 1.02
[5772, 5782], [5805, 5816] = 0.98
